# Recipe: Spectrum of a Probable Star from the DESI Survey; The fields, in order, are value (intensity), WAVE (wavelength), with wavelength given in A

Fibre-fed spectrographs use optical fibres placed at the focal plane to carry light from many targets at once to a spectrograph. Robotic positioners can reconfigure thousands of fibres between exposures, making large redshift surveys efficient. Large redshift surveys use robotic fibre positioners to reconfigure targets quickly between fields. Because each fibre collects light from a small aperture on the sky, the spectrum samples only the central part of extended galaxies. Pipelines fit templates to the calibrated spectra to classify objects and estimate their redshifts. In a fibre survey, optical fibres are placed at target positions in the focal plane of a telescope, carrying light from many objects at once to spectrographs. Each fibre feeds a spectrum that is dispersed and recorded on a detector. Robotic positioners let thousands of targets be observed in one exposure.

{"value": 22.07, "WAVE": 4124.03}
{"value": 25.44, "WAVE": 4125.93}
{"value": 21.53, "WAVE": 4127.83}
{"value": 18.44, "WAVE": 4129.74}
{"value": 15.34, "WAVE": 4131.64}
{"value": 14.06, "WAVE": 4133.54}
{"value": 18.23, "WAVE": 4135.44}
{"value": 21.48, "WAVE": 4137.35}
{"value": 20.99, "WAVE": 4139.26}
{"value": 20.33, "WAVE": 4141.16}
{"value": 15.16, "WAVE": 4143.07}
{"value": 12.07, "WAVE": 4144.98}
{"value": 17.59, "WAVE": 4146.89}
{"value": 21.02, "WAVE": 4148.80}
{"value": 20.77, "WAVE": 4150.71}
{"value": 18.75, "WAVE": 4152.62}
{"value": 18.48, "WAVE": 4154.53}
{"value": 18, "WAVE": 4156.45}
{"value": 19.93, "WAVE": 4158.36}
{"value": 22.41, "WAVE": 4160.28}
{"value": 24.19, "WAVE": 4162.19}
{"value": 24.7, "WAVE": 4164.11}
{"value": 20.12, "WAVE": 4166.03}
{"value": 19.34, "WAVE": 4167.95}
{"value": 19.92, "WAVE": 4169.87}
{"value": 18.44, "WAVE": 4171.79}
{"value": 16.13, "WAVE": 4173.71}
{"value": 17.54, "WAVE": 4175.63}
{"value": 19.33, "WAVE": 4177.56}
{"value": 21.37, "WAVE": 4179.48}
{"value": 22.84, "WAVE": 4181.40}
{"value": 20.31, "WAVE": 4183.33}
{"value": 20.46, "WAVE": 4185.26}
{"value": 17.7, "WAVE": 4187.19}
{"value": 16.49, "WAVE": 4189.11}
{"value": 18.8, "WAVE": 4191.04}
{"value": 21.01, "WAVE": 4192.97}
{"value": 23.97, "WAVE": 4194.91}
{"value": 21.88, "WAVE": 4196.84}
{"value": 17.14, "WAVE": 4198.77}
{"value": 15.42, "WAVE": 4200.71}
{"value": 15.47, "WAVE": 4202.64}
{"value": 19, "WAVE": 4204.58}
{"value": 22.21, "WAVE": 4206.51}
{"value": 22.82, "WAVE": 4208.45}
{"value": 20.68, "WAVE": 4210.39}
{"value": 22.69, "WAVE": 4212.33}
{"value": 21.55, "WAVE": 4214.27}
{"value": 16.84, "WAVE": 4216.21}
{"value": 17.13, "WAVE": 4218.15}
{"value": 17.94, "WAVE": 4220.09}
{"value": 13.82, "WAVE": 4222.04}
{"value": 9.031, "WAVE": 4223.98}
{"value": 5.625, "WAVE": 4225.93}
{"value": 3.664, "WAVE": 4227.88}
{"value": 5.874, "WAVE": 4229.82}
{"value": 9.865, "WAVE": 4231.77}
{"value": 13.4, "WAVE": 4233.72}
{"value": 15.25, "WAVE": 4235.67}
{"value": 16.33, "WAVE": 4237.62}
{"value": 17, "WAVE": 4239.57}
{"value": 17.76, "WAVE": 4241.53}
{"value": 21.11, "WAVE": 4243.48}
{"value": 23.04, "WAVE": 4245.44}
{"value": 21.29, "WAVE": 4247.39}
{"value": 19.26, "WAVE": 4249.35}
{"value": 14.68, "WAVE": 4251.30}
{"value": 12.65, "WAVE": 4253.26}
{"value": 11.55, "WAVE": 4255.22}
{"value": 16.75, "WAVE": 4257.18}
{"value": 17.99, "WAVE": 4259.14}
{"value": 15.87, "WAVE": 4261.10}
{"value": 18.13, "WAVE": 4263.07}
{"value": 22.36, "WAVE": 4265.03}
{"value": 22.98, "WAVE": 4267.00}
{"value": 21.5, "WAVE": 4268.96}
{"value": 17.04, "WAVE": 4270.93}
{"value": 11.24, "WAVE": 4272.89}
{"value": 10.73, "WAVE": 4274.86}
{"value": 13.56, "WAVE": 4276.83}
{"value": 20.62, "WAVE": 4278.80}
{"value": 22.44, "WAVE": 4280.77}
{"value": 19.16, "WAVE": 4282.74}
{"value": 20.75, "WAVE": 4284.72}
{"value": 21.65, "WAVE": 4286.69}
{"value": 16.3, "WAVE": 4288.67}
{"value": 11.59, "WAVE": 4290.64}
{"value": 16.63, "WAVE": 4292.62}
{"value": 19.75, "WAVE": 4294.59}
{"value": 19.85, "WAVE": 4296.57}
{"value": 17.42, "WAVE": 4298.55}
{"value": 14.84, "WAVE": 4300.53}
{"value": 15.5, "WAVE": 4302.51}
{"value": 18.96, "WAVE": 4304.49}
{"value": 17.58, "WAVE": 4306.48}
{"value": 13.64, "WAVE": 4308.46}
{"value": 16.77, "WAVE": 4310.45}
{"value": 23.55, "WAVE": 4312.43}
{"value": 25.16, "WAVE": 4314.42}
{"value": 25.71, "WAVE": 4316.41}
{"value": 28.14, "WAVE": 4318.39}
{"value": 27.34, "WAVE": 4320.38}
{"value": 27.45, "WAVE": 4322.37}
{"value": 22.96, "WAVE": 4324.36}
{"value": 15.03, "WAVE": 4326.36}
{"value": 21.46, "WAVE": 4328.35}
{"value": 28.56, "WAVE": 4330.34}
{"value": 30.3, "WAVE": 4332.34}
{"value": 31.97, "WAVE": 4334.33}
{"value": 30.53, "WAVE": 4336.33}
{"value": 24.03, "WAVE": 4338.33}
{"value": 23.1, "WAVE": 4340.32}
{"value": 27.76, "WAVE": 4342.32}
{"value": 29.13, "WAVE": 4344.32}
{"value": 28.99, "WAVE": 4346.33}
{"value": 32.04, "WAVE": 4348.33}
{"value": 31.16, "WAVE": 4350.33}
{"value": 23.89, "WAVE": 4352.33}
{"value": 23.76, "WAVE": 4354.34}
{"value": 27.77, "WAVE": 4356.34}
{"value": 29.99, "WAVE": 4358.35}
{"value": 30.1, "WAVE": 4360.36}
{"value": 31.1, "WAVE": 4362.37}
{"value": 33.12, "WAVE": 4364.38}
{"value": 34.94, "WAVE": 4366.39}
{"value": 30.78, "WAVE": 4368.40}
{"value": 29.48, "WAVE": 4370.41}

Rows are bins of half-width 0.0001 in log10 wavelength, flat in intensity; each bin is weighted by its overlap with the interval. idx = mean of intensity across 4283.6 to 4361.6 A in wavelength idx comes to 23.4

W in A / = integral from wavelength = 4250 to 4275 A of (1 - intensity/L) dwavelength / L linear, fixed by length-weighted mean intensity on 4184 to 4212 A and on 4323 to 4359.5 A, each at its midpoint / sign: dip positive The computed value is 6.8 A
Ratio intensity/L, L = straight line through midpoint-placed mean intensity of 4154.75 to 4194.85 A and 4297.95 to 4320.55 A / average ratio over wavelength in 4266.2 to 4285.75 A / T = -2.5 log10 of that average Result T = 0.12 mag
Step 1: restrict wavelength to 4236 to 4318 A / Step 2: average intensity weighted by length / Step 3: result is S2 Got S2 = 18.1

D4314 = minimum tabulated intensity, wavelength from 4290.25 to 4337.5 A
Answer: 11.59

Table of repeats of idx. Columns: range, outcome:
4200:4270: 16.6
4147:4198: 20.1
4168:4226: 18.7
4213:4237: 12.7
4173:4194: 19.3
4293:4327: 20.6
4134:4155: 18.5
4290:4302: 16.8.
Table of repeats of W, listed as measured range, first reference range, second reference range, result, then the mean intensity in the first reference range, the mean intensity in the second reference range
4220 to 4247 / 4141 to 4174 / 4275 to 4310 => 6.91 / 19.3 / 17.5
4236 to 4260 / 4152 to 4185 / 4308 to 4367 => 6.02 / 20.1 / 26.7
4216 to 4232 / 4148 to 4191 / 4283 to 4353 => 7.69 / 19.9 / 22.8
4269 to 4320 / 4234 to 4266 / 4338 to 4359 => 8.21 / 17.5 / 27.5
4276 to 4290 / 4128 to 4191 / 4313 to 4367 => 3.26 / 19.2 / 27.5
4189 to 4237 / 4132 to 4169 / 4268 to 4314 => 5.84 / 19.3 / 17.5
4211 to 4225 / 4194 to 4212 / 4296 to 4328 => 2.08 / 19.9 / 20.6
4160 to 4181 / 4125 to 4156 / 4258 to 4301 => -2.02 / 18.7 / 17.9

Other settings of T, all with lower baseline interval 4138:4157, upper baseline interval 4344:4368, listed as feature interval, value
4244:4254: 0.28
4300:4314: 0.46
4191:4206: 0.10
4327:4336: 0.02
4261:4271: 0.22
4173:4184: 0.02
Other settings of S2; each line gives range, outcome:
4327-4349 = 27.7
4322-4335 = 25.1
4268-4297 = 17.5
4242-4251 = 20.5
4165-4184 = 19.5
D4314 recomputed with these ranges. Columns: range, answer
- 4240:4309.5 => 10.73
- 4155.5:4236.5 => 3.664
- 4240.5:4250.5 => 17.76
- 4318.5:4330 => 15.03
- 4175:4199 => 16.49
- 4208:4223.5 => 13.82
